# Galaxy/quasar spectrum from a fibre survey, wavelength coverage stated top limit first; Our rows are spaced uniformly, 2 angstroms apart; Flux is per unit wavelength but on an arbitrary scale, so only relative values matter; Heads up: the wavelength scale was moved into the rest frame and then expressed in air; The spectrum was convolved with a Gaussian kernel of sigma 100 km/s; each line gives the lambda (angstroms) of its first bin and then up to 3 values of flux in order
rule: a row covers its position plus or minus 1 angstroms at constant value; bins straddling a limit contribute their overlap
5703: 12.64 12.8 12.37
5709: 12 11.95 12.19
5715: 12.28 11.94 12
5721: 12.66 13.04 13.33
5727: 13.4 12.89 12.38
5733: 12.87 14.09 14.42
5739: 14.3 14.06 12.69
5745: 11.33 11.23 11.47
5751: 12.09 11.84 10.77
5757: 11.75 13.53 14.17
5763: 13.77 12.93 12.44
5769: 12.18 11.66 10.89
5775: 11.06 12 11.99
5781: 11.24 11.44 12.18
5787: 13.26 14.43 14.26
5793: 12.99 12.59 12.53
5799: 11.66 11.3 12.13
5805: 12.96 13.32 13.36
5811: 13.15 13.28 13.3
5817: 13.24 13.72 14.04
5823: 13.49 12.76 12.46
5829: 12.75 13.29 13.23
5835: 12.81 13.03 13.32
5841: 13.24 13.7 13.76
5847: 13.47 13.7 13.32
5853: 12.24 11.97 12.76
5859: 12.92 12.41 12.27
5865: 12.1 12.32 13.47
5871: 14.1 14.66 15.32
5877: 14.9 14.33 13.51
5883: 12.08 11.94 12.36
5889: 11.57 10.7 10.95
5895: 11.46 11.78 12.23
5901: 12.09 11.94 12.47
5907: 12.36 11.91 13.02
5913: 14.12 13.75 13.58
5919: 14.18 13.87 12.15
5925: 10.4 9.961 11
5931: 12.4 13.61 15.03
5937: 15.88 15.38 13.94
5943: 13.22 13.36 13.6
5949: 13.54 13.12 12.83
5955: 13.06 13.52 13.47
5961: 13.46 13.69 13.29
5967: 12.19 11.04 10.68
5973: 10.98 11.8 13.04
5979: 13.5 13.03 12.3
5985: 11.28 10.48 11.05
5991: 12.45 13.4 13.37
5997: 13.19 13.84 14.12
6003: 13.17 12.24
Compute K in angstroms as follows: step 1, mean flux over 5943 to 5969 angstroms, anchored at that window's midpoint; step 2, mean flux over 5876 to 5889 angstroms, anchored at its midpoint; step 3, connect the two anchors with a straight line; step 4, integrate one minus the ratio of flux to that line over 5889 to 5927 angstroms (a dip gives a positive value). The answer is 2.3 angstroms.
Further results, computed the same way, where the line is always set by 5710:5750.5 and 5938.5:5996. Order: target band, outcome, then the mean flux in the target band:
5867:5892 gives -0.94 angstroms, 13.2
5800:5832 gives -0.78 angstroms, 13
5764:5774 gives 0.55 angstroms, 12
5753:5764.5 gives 0.00 angstroms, 12.7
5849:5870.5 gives 0.11 angstroms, 12.7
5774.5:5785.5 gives 0.92 angstroms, 11.7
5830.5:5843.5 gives -0.49 angstroms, 13.2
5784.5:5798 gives -0.52 angstroms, 13.2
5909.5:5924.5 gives -0.74 angstroms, 13.4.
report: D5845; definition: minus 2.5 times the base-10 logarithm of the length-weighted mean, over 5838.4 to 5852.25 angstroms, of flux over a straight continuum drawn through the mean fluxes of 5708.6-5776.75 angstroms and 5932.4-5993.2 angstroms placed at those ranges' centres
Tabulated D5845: -0.06 mag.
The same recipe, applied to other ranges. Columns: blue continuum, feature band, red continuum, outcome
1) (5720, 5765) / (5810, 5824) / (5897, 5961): -0.045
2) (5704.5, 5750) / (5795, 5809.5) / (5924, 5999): 0.023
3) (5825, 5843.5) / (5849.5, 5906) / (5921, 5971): 0.032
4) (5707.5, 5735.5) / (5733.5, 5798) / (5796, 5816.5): 0.010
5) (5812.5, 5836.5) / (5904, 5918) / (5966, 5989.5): -0.054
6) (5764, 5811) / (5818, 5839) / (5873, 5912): -0.061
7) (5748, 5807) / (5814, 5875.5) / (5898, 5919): -0.050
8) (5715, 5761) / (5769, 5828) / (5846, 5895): 0.010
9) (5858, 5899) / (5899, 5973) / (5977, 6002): -0.019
